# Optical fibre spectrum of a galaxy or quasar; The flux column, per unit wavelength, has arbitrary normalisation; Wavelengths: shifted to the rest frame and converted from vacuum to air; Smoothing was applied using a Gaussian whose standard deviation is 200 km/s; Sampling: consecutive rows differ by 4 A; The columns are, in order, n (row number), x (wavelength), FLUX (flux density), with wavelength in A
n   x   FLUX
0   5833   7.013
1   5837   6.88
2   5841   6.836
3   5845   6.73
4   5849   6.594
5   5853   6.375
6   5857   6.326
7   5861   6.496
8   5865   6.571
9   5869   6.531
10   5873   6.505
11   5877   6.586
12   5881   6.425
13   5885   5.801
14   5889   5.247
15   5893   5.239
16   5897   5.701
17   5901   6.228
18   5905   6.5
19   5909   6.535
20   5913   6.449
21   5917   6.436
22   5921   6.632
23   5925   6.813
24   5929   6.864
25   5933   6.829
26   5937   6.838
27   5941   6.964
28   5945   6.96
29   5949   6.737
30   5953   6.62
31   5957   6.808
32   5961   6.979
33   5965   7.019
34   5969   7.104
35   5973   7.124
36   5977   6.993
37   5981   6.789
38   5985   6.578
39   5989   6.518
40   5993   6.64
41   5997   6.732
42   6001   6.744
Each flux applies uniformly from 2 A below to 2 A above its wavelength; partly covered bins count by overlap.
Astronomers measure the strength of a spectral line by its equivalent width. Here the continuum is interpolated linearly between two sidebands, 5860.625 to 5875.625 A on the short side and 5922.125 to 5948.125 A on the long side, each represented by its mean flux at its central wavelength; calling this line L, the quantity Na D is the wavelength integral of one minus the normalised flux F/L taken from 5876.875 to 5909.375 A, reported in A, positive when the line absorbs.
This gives 3.3 A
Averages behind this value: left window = 6.53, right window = 6.86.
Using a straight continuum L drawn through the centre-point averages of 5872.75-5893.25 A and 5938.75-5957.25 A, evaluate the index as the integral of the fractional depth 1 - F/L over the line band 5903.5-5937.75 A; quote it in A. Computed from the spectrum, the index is -1.0 A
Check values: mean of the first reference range 5.98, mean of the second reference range 6.82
